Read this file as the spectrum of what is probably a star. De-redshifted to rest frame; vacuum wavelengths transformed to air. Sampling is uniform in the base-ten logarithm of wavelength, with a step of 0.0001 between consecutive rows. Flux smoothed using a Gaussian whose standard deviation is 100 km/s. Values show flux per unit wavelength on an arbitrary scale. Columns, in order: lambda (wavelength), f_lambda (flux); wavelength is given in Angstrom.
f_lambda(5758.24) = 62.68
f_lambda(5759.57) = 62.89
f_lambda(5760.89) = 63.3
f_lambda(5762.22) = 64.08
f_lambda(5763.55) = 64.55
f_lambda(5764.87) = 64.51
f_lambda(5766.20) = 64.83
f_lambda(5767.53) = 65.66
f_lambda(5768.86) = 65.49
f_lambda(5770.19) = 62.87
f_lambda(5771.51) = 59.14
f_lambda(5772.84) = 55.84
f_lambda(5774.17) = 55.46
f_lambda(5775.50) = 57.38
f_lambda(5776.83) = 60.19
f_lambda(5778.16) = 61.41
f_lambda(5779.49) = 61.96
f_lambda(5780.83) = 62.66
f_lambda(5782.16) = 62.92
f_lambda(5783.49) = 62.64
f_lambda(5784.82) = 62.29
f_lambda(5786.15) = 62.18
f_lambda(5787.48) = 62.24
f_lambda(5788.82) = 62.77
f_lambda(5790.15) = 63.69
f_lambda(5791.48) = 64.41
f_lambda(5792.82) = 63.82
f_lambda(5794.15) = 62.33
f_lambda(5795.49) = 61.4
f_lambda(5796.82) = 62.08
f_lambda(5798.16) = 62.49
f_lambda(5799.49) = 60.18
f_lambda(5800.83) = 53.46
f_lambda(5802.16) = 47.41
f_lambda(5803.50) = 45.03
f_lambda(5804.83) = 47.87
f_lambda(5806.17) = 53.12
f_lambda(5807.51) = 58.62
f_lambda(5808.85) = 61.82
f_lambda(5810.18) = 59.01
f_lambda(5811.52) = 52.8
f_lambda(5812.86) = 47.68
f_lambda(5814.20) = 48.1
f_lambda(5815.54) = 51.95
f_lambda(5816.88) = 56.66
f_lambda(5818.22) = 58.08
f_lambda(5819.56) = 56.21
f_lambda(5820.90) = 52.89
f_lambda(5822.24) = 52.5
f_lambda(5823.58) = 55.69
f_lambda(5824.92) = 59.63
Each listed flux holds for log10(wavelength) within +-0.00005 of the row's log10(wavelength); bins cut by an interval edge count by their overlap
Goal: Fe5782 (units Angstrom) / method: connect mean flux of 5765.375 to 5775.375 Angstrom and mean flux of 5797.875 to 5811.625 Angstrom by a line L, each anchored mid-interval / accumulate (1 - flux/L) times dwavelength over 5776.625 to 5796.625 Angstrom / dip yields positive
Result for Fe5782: -1.5 Angstrom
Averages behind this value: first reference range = 61.2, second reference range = 54.6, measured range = 62.5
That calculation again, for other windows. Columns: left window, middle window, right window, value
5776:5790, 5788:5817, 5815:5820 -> 0.9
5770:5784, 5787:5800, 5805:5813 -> -1.1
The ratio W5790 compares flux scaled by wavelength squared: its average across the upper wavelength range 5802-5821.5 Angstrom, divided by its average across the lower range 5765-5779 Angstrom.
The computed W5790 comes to 0.89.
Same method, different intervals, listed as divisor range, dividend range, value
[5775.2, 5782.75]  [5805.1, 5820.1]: 0.90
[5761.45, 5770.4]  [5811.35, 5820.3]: 0.84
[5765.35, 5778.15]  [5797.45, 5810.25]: 0.91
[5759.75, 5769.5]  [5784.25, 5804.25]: 0.93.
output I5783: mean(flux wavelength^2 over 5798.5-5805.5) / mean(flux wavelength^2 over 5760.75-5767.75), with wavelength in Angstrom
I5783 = 0.8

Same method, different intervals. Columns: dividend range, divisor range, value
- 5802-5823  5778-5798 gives 0.86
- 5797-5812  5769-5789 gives 0.91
